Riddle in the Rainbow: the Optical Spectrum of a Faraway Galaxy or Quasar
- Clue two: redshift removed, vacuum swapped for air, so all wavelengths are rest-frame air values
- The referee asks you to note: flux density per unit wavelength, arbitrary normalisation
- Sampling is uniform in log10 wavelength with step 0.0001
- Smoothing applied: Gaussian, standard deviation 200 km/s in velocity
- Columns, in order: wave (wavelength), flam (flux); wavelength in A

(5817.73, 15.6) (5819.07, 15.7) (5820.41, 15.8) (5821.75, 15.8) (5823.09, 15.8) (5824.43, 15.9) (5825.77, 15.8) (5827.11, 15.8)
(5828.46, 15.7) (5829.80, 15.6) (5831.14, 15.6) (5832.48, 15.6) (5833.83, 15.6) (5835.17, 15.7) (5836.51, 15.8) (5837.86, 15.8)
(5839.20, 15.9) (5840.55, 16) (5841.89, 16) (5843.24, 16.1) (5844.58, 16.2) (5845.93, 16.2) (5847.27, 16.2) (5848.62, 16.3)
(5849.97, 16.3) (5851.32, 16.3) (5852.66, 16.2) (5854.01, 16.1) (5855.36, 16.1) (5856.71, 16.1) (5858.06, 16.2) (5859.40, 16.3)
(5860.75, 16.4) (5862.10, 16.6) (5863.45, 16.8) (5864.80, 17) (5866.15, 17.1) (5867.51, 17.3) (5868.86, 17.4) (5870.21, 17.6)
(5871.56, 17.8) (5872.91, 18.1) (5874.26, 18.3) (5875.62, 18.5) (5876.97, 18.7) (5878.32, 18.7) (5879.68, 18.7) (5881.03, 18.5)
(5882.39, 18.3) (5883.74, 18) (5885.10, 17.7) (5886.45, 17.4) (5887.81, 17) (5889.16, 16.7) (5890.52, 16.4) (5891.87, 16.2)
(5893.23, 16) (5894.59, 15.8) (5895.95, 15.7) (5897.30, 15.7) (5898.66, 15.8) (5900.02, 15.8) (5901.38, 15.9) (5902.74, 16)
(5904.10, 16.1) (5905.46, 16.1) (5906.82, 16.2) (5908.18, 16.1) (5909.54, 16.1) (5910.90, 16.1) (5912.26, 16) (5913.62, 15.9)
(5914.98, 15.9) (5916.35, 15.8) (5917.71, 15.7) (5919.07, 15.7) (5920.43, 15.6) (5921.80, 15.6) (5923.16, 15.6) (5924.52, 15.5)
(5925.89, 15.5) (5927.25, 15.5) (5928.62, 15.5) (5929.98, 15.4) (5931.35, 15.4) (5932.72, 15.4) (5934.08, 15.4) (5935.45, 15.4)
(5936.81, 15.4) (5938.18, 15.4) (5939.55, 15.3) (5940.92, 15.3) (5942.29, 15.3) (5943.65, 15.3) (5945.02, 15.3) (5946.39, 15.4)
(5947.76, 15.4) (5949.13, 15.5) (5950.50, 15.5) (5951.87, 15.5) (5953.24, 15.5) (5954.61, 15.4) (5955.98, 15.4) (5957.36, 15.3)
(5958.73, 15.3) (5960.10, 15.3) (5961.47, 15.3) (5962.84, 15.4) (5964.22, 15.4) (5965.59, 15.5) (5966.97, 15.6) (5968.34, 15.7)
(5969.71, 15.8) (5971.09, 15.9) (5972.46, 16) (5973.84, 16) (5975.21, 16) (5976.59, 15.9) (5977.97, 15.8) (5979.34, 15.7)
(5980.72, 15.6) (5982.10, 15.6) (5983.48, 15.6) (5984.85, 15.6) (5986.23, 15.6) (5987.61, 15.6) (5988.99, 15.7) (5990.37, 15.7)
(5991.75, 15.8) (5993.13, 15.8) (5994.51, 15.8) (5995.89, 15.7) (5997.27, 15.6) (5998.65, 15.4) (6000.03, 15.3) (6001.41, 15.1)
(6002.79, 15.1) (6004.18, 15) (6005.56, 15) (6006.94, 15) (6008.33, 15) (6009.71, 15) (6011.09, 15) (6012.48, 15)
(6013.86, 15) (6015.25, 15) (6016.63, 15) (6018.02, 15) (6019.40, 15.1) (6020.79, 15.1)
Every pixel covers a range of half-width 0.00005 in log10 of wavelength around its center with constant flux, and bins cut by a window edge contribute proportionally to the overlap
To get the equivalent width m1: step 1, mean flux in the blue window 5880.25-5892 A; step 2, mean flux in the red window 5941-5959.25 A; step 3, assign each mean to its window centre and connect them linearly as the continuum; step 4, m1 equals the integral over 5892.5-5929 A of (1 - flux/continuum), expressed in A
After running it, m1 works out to 1.8 A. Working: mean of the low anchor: 17.4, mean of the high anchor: 15.4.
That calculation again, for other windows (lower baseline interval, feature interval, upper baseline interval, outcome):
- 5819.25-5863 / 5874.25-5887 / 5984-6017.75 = -2.0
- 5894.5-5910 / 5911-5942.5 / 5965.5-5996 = 0.6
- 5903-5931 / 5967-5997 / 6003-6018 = -1.0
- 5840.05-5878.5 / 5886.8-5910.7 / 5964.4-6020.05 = 0.5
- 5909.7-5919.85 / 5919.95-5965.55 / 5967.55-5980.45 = 1.3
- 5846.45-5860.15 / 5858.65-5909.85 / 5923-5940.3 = -3.4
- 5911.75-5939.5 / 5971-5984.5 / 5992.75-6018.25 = -0.4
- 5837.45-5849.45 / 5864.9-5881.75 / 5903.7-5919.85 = -2.1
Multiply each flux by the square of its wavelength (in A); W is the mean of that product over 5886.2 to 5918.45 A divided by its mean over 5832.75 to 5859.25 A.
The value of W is 1.02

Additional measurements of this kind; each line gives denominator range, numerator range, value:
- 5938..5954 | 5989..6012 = 1.01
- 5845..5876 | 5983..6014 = 0.96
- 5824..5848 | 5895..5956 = 1.02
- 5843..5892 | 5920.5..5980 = 0.93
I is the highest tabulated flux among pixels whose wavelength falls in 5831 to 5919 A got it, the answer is 18.7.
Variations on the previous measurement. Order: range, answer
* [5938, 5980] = 16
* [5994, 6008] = 15.8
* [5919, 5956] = 15.7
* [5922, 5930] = 15.6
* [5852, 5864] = 16.8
